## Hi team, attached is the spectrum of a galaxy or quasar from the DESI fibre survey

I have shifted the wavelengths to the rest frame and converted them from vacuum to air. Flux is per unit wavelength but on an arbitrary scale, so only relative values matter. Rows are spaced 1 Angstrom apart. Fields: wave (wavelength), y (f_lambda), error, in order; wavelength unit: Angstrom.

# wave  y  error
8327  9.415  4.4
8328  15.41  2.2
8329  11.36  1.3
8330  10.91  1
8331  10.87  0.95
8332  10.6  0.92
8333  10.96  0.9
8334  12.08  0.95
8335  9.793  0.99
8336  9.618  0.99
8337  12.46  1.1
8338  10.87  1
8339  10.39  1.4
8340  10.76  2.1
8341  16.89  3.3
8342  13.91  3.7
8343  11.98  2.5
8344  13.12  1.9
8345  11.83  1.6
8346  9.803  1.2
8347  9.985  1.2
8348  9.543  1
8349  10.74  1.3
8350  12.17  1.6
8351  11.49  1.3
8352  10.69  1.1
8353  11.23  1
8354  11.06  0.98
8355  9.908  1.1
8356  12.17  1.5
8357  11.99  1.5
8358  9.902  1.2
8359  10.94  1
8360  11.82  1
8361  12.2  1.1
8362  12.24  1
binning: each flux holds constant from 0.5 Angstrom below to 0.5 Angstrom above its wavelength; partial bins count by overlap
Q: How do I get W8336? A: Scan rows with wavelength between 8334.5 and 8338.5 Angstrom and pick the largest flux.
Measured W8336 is 12.46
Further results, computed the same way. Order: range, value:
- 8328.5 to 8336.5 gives 12.08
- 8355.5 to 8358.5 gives 12.17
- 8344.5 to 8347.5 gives 11.83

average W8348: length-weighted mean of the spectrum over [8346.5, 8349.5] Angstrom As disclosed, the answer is 10.1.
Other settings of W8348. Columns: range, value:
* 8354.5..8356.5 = 11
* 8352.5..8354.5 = 11.1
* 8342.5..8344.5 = 12.6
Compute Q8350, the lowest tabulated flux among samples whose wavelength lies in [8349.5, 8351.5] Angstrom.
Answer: 11.49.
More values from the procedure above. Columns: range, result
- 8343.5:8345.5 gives 11.83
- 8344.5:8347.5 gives 9.803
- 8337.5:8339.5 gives 10.39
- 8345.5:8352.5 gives 9.543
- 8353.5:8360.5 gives 9.902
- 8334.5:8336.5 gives 9.618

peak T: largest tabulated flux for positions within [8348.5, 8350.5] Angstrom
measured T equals 12.17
